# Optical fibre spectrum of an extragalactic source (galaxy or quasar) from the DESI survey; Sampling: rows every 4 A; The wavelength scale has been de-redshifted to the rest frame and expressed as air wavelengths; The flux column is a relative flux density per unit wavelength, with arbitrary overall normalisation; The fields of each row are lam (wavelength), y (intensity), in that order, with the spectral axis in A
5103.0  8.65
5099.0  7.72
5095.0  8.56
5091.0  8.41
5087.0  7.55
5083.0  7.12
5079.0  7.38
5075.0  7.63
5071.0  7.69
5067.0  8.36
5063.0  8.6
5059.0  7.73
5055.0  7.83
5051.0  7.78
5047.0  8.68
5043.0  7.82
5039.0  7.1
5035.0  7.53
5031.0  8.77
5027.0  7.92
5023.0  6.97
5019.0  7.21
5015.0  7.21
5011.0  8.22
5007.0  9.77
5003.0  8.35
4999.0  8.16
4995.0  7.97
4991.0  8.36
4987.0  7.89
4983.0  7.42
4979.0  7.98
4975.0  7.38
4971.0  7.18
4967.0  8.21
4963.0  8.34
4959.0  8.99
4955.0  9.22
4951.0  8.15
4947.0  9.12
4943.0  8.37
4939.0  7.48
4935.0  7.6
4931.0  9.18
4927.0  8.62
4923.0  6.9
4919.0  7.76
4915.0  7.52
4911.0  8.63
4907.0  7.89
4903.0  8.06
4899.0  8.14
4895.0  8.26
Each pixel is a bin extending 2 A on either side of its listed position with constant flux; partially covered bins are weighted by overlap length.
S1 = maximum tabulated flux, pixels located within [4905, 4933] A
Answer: 9.18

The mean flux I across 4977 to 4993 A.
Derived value 7.91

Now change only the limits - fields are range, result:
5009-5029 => 7.51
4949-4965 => 8.68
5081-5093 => 7.69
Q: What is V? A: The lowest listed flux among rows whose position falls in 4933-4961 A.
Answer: 7.48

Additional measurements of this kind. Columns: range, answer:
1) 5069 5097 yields 7.12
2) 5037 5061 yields 7.1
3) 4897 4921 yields 7.52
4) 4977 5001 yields 7.42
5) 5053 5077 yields 7.63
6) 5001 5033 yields 6.97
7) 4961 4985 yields 7.18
